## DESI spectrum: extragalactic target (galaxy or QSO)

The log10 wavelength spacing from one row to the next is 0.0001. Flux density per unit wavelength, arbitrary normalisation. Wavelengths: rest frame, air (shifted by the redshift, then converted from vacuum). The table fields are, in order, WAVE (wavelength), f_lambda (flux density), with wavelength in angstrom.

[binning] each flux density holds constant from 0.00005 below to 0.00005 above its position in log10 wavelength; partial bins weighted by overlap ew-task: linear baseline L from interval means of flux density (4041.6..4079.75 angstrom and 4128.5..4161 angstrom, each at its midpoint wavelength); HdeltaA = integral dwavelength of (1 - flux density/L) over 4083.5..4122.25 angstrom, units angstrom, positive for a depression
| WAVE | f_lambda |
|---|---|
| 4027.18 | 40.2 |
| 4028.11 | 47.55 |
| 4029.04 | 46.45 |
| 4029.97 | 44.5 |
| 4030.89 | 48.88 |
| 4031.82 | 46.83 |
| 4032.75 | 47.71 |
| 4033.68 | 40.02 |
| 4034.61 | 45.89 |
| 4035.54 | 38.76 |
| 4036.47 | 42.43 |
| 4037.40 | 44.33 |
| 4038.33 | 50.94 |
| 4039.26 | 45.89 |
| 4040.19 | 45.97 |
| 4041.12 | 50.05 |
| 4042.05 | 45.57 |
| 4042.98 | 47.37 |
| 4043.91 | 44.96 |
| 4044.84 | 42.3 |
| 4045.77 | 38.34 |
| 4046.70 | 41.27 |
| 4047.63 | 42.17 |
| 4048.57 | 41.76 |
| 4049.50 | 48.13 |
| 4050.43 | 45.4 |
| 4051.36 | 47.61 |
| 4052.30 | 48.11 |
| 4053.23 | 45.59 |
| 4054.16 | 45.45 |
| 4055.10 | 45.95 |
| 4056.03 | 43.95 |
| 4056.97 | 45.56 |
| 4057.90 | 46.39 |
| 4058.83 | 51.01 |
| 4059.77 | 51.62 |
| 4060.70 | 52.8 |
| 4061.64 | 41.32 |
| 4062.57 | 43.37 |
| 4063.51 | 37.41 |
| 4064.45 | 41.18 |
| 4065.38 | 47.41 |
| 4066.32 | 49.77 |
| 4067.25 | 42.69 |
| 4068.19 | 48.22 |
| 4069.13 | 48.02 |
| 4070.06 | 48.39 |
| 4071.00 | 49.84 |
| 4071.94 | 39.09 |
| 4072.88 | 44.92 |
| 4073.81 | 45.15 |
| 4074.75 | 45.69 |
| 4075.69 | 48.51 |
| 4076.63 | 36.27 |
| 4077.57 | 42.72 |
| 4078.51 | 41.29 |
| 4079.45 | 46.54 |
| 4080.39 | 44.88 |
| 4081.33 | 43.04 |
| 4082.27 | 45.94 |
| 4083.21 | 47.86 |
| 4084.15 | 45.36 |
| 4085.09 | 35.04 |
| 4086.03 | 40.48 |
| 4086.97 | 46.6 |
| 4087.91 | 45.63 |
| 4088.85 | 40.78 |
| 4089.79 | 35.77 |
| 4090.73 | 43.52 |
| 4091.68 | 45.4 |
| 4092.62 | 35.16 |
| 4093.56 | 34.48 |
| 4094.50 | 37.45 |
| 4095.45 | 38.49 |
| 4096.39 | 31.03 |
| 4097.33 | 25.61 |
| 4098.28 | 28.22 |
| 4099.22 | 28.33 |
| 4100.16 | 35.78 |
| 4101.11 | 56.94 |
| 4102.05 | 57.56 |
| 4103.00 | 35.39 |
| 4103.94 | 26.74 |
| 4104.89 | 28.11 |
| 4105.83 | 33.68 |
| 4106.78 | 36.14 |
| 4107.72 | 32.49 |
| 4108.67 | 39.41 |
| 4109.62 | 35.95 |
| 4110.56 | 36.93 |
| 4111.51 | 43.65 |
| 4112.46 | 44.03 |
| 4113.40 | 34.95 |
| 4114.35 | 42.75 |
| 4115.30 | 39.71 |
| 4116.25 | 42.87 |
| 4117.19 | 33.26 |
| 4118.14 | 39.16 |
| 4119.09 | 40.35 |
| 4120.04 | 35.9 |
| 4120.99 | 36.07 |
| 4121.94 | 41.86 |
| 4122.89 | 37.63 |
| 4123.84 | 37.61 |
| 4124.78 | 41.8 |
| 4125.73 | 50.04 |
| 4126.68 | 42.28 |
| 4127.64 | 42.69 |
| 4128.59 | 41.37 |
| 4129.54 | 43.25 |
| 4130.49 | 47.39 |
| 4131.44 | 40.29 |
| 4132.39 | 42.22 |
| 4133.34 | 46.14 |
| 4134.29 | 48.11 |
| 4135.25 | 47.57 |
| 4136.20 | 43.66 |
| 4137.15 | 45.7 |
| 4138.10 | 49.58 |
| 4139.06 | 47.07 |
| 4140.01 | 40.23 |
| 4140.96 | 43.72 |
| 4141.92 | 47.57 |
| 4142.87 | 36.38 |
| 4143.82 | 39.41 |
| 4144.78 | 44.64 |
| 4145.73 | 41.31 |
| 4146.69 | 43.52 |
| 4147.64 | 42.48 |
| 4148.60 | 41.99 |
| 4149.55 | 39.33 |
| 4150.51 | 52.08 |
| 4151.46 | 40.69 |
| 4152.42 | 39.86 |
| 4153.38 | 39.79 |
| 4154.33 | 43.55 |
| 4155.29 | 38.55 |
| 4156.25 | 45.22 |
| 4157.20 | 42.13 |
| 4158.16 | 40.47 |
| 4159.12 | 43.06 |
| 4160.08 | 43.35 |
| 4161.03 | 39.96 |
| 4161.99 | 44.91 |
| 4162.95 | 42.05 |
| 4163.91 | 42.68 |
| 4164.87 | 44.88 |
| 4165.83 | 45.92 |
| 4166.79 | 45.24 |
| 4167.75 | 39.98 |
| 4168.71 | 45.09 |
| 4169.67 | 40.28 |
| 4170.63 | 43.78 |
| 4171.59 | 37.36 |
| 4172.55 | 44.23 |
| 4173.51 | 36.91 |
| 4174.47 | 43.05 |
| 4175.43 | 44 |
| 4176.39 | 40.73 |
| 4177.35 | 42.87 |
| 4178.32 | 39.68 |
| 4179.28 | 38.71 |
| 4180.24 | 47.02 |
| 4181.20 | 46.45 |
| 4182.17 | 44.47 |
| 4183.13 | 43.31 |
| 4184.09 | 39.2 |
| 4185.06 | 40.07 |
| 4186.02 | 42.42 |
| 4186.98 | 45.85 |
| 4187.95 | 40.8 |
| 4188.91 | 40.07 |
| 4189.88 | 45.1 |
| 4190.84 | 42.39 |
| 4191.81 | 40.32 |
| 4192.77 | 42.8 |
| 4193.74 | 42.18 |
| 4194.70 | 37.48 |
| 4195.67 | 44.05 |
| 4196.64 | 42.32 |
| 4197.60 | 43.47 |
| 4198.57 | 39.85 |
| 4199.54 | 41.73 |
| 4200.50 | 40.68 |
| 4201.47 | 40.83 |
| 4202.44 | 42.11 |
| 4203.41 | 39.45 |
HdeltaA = 5.2 angstrom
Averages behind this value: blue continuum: 45.1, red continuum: 43.3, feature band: 38.2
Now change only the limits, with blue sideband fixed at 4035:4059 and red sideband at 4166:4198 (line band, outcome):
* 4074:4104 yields 2.46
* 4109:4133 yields 1.62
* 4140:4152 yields 0.10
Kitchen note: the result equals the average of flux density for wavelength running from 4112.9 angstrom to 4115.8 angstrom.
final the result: 39.2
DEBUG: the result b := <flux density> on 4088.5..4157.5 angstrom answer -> 40.4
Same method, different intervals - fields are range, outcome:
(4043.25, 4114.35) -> 42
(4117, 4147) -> 42.5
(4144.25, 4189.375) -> 42.4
